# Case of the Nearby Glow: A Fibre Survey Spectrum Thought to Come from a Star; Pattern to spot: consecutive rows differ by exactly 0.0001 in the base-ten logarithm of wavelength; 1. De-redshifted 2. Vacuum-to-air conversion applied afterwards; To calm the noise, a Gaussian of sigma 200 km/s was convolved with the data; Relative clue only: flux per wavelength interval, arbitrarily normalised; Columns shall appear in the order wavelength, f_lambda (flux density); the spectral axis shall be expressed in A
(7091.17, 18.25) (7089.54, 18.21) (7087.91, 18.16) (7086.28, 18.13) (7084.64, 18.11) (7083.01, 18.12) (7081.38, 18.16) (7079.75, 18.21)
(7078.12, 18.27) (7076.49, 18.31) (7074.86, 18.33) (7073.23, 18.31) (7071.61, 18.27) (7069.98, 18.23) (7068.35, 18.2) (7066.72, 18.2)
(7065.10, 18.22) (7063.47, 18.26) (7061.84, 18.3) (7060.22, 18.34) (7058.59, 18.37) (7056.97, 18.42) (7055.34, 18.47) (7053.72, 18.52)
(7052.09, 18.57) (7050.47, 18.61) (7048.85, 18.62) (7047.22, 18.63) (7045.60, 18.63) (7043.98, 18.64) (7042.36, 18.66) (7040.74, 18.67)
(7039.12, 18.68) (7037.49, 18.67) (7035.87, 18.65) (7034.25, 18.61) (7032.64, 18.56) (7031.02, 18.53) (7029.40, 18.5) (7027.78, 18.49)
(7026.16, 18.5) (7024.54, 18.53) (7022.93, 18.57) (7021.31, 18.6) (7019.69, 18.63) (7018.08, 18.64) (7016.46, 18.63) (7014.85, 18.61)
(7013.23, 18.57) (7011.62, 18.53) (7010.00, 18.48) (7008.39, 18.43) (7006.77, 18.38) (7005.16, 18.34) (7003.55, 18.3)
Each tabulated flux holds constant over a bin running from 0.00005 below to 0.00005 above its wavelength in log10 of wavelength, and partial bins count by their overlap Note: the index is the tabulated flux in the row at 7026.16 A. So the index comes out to 18.5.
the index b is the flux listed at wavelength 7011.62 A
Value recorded 18.53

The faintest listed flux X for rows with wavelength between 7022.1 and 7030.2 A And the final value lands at 18.49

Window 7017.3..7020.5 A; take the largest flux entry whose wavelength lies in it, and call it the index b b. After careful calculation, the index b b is 18.64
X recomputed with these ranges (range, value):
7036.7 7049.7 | 18.62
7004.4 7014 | 18.34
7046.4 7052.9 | 18.57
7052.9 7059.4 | 18.37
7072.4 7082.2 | 18.16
